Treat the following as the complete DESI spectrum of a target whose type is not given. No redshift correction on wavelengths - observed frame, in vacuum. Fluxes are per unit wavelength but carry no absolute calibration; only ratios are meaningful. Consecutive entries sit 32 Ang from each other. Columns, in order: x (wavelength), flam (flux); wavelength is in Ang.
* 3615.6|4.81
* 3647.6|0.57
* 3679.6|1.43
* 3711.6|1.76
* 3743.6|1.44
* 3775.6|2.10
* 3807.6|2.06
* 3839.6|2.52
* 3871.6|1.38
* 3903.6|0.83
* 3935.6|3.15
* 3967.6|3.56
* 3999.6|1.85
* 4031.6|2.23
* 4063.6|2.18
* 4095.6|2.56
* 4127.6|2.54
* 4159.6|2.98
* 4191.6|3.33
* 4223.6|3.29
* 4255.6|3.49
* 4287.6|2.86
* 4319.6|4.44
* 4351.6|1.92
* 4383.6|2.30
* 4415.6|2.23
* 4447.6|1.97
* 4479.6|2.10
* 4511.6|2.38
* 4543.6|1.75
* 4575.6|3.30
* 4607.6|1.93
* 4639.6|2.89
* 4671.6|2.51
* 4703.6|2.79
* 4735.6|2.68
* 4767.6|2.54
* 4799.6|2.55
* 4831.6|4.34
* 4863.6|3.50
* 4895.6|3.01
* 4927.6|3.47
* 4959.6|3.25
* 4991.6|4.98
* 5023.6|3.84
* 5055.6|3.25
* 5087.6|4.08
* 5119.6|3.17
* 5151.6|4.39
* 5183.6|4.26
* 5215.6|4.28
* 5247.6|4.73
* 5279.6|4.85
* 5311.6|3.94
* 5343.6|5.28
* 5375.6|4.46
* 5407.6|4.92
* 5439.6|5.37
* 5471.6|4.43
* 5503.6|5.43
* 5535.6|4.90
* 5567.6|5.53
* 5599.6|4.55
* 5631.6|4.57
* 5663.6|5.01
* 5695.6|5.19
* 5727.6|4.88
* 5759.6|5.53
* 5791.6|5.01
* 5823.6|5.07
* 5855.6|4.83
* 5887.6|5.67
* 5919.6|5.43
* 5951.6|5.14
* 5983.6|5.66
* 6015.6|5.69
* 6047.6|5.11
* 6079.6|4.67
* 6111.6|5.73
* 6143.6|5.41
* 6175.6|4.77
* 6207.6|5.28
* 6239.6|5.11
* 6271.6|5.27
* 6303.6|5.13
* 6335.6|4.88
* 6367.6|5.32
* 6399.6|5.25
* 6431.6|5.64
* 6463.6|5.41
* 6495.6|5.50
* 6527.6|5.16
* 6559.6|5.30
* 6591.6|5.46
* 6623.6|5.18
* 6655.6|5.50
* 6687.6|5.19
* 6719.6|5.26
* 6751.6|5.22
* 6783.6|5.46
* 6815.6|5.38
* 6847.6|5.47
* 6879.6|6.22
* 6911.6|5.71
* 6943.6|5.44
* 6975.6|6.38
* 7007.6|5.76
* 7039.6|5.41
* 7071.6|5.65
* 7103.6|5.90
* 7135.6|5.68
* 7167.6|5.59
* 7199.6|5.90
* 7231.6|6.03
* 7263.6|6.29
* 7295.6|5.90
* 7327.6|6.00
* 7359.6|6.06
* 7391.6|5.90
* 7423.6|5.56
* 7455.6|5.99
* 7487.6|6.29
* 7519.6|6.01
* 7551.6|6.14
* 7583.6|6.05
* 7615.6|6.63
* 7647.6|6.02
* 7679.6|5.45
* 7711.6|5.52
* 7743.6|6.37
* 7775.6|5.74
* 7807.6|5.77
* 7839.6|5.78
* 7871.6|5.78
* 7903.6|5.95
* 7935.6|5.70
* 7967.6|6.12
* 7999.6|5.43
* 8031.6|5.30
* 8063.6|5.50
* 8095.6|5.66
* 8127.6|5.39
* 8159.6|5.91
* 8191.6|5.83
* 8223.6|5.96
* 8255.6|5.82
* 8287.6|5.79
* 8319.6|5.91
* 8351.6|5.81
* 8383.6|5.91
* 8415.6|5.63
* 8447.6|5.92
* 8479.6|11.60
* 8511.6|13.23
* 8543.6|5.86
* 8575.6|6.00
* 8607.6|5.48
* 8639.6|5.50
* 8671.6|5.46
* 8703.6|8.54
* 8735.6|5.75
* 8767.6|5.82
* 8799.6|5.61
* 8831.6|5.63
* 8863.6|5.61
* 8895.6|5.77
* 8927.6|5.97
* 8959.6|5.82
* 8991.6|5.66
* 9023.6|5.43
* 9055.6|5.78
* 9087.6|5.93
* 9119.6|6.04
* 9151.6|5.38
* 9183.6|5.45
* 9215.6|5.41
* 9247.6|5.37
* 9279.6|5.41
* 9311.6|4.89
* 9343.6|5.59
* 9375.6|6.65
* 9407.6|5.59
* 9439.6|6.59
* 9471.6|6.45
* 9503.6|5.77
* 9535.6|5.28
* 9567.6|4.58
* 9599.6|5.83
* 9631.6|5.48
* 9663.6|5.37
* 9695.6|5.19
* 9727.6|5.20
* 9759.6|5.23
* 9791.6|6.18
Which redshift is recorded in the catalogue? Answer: 0.294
